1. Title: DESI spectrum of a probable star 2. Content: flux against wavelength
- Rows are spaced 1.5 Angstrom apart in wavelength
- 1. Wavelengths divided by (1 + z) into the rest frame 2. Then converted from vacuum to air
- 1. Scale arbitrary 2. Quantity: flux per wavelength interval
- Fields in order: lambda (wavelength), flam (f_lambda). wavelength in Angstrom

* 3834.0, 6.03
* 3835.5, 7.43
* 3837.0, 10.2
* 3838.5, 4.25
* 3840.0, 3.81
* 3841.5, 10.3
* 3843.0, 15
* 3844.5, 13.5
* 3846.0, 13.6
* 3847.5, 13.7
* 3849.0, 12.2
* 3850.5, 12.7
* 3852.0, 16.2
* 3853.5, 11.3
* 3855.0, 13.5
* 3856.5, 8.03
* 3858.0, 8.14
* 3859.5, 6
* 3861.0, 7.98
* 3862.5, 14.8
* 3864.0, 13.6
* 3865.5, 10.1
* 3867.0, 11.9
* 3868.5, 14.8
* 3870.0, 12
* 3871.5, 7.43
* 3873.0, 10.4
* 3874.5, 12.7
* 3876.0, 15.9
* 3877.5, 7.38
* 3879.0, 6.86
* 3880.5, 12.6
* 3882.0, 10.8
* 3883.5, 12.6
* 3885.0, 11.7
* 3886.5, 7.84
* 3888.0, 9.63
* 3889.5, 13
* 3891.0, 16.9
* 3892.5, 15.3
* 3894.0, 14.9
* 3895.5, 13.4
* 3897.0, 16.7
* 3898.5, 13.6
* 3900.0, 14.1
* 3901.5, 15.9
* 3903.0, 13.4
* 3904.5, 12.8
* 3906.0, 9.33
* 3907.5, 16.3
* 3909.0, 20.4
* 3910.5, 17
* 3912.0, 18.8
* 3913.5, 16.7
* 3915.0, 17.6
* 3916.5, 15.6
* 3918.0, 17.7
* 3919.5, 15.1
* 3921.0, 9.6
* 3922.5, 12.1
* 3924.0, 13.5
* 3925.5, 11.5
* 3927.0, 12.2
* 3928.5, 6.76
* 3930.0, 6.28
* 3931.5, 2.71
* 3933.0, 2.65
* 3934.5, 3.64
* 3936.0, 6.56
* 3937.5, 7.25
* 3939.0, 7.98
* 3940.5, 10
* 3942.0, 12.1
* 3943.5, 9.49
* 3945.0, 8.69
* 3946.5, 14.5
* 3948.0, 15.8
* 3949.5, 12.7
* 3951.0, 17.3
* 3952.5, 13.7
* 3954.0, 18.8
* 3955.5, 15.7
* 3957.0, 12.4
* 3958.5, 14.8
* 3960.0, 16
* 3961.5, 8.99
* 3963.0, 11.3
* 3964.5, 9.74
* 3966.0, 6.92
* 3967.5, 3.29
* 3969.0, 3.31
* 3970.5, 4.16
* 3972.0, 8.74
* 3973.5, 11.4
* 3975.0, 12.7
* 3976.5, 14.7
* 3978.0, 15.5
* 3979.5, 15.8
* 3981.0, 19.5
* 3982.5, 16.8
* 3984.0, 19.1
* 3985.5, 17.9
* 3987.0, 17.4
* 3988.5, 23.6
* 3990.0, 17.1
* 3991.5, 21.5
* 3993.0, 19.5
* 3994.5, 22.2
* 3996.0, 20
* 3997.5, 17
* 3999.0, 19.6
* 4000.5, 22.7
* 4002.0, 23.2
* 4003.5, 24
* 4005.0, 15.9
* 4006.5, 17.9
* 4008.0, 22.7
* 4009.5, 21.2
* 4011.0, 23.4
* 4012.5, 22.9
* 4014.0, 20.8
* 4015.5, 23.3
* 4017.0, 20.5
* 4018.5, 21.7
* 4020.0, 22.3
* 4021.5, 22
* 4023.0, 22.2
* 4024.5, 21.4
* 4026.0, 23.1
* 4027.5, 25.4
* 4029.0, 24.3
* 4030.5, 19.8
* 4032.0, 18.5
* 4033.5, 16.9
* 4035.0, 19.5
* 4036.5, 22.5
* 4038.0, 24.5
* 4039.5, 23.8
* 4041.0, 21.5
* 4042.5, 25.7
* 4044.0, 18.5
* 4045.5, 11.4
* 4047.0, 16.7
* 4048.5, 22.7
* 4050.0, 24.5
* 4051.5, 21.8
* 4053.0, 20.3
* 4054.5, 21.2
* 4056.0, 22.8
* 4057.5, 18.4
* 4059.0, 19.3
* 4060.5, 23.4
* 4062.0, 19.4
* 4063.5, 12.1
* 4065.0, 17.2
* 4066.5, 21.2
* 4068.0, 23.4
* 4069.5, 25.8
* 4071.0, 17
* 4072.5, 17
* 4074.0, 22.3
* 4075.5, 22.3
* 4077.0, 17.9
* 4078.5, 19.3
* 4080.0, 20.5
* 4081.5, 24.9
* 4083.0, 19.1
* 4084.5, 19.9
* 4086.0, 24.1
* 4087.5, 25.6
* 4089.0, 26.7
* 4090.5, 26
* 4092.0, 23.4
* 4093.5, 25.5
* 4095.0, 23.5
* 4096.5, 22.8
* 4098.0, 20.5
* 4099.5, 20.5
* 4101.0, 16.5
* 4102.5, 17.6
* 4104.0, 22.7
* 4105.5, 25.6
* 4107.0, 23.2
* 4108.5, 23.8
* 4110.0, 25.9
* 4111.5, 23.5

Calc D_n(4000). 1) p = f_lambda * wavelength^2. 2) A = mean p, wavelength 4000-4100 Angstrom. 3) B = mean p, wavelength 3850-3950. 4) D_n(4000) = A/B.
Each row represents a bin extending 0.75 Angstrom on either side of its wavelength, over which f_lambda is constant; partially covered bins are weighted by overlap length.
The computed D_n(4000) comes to 1.9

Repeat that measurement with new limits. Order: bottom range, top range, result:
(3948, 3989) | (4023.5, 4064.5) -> 1.60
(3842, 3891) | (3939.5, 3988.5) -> 1.18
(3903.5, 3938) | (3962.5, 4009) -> 1.40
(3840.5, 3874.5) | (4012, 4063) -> 1.99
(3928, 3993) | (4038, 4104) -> 1.84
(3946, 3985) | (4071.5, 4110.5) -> 1.83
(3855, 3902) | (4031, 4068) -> 1.86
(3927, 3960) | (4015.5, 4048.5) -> 2.07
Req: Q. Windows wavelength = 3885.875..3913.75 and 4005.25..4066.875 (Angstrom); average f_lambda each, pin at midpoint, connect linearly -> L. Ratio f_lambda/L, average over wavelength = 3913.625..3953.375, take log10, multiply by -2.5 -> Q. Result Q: 0.41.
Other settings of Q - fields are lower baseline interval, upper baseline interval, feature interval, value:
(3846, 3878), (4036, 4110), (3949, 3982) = 0.32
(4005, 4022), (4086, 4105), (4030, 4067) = 0.09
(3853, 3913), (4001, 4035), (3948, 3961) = 0.15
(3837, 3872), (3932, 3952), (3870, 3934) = -0.20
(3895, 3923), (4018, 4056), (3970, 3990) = 0.21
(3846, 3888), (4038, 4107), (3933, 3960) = 0.28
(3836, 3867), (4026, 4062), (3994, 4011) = -0.10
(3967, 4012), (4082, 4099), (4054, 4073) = 0.09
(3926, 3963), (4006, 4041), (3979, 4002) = -0.14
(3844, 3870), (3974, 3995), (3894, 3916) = -0.09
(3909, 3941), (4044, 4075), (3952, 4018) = -0.09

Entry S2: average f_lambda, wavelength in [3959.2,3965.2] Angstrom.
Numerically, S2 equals 11.5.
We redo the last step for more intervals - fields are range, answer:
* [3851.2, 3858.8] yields 11.4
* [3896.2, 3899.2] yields 15.1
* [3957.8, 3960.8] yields 15.3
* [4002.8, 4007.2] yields 19.2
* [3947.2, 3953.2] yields 14.9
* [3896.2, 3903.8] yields 14.7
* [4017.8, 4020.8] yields 22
